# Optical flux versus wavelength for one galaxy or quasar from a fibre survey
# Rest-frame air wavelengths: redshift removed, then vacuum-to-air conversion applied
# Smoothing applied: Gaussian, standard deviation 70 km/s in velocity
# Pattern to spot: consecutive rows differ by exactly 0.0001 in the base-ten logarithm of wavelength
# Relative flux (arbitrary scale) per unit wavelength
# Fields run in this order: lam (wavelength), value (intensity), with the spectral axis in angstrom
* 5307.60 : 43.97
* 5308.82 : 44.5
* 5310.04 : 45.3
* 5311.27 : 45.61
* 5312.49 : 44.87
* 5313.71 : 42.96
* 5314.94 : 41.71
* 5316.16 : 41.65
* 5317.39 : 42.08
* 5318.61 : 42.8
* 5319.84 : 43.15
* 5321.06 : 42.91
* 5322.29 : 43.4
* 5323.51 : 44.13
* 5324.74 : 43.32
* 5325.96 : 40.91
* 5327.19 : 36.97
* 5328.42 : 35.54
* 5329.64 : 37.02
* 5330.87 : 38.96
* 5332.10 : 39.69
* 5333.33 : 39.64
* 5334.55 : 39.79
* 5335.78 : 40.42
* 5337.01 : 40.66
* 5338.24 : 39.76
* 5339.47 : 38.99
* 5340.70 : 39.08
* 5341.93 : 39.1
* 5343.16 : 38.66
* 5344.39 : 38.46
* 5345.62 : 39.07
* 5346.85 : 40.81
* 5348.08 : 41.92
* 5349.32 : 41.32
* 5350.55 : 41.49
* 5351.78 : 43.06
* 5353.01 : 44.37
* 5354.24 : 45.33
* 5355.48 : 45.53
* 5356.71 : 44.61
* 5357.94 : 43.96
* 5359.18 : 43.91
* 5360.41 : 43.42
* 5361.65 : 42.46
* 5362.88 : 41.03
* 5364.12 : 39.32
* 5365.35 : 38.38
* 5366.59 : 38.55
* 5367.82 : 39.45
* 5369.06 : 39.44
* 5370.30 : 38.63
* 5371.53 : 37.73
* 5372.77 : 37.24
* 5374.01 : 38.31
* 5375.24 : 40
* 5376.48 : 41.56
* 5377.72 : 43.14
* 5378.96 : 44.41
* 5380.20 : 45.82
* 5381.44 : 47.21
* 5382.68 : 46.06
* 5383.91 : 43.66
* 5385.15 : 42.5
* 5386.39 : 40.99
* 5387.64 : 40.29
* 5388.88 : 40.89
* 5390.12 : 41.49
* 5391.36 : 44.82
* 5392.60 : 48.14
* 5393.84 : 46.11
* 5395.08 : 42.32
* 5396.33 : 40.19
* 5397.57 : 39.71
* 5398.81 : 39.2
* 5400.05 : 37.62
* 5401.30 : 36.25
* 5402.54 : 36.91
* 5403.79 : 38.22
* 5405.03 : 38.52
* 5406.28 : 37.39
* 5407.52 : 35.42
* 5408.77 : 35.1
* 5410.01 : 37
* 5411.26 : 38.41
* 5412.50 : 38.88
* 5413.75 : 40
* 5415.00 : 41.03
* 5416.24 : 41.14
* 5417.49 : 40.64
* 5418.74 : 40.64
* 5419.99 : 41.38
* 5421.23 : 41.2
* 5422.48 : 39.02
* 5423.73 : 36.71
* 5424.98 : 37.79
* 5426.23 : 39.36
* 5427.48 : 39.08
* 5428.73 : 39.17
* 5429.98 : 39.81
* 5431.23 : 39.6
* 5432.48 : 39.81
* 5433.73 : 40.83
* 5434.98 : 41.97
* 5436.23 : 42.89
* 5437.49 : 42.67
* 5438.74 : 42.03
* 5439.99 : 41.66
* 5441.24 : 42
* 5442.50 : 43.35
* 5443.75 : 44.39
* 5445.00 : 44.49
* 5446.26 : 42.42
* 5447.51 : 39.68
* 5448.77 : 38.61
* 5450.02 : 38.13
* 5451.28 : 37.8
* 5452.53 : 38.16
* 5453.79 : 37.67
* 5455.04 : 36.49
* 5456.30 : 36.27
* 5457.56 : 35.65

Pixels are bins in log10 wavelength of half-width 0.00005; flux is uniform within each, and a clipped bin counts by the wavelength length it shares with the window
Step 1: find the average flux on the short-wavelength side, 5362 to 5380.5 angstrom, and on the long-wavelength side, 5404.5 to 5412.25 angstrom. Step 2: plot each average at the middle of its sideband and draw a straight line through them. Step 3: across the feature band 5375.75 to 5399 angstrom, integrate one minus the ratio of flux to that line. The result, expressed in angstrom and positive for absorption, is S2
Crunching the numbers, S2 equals -2.6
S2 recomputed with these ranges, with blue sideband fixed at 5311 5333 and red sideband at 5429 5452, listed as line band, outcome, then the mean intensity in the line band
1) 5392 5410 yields 0.9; 39.3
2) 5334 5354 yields 0.4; 40.5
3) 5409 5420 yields 0.4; 39.7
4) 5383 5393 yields -0.4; 42.8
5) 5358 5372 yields 0.3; 40.4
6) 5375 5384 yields -0.6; 44.2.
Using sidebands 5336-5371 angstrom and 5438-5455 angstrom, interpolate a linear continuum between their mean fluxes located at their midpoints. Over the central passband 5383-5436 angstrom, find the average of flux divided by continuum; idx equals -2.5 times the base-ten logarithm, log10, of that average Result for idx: 0.02 mag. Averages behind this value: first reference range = 41.1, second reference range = 40.7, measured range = 40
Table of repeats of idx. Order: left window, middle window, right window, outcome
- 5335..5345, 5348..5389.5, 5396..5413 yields -0.09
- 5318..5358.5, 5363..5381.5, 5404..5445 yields 0.01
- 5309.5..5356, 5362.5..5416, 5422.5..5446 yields 0.02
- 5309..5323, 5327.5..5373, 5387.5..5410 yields 0.04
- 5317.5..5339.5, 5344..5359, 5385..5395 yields -0.03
